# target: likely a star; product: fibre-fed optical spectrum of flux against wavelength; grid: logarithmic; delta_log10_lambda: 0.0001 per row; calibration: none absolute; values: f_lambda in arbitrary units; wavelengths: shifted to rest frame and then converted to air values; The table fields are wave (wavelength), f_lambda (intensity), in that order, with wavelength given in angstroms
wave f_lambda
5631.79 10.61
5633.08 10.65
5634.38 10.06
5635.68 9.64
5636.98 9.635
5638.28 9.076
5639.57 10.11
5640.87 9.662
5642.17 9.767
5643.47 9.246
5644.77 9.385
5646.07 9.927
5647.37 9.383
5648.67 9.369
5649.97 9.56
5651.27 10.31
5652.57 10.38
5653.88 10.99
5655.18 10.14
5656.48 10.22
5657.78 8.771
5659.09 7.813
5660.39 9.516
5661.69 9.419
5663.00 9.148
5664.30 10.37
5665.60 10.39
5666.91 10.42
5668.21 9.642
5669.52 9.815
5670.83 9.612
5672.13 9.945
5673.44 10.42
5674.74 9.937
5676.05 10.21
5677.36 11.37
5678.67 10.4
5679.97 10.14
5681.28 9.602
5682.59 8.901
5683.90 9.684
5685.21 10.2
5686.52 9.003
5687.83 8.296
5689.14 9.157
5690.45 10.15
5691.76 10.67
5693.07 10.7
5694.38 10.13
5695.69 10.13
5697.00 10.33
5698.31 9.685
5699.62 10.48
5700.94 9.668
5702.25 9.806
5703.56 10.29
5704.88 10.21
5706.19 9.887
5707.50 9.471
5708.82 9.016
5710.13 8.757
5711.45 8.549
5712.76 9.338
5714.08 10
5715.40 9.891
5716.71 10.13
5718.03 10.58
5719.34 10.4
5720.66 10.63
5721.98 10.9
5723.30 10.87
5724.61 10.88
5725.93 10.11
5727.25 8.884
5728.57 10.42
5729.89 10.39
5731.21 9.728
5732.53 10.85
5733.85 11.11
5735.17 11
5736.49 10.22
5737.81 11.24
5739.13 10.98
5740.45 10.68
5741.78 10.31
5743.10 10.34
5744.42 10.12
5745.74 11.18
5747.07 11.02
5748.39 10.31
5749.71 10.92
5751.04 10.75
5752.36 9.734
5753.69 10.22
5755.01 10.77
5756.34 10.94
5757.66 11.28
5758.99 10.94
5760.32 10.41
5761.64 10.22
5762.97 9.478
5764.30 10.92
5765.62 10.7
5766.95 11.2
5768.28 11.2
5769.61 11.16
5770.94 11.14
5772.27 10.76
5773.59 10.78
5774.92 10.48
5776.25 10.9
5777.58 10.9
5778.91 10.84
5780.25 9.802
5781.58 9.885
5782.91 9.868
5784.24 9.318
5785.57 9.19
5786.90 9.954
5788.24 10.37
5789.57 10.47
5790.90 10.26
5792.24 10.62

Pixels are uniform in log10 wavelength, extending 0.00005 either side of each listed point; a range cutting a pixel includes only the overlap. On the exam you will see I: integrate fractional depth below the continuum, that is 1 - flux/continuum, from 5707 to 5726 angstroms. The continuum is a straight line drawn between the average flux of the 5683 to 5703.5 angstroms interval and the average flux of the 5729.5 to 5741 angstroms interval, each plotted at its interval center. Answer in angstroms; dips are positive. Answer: 0.7 angstroms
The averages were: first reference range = 9.88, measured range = 9.97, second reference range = 10.7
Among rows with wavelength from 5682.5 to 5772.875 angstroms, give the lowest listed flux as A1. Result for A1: 8.296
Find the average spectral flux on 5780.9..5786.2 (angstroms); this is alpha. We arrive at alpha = 9.58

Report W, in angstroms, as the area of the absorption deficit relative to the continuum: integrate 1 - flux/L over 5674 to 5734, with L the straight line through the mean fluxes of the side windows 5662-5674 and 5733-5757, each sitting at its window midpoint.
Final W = 1.7 angstroms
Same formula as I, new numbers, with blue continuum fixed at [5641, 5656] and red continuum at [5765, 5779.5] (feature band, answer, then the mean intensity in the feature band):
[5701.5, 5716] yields 1.1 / 9.56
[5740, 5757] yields 0.2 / 10.6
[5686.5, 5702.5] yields 0.6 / 9.9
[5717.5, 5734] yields 0.2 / 10.4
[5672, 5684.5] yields 0.1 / 10.1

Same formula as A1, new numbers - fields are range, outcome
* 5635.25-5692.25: 7.813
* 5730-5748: 9.728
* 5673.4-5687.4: 8.901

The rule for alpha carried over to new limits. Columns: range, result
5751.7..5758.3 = 10.6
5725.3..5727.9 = 9.49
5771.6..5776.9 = 10.7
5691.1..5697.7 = 10.4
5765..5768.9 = 11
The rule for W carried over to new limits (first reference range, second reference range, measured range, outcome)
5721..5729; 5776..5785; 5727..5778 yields -1.90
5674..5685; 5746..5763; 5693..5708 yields 0.22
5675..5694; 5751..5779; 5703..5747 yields 0.32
